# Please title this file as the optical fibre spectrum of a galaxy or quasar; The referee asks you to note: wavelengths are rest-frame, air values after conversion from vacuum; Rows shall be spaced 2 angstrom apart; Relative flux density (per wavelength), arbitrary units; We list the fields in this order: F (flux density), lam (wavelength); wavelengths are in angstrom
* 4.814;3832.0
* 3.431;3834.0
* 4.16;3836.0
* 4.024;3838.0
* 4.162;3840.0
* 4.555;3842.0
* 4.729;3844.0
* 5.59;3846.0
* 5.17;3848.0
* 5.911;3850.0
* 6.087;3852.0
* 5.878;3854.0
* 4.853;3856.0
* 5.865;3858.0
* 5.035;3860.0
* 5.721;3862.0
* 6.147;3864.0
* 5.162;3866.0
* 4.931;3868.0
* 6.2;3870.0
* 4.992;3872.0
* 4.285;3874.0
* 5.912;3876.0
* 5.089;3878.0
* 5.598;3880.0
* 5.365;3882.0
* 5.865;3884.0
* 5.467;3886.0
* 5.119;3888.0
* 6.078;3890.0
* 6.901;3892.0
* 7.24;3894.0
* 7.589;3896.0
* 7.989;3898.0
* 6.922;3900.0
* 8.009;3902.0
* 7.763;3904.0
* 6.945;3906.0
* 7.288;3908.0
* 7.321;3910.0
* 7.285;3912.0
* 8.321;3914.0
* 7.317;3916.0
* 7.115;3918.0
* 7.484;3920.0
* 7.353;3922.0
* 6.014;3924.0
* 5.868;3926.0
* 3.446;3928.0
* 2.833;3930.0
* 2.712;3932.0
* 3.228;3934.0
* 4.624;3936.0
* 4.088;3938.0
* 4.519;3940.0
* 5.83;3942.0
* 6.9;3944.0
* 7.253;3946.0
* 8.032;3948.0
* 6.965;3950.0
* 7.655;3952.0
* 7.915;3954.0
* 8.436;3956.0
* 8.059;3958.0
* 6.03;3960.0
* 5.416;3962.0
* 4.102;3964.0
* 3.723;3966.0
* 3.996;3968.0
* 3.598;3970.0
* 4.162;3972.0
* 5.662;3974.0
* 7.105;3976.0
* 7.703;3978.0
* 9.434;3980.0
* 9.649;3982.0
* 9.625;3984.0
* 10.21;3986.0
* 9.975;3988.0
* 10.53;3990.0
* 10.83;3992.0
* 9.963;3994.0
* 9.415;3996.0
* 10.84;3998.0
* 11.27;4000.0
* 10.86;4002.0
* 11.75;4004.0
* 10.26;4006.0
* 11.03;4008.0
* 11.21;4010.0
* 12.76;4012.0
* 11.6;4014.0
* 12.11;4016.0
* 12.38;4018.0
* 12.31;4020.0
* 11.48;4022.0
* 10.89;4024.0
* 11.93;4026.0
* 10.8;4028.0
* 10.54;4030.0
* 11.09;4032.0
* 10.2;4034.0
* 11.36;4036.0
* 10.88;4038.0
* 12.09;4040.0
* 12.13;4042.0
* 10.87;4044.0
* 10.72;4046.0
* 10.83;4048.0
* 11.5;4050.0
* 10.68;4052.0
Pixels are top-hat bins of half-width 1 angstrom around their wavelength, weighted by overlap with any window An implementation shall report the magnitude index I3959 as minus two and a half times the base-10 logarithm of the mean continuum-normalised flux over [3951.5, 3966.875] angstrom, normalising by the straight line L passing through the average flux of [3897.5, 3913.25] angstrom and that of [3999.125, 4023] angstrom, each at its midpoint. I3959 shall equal 0.43 mag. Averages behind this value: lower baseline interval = 7.44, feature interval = 6.4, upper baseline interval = 11.6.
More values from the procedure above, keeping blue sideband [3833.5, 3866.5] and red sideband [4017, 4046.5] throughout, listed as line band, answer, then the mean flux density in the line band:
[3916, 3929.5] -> 0.22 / 6.17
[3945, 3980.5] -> 0.37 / 6.36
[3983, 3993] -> -0.04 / 10.2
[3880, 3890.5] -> 0.14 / 5.56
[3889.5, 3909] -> -0.08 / 7.3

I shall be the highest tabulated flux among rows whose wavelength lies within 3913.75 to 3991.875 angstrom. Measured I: 10.53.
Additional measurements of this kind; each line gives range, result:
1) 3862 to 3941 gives 8.321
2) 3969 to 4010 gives 11.75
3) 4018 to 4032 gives 12.38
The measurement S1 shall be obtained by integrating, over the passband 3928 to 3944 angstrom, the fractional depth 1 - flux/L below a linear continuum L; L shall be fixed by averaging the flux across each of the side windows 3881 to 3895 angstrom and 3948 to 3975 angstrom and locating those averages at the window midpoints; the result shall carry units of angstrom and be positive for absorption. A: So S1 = 4.9 angstrom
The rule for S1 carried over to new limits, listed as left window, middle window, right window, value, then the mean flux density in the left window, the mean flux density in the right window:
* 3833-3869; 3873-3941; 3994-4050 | 9.3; 5.08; 11.2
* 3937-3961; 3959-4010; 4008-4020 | 7.7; 6.81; 12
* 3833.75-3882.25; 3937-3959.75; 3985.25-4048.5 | 4.6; 5.18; 11.1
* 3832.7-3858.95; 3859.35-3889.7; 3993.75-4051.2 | 2.8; 4.95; 11.2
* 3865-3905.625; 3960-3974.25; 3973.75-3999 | 7.1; 6.14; 9.41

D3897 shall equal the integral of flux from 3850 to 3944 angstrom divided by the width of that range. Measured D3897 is 5.92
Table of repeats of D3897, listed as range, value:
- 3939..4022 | 8.6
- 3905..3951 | 6.03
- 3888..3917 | 7.28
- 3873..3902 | 6.17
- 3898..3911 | 7.42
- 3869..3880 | 5.32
